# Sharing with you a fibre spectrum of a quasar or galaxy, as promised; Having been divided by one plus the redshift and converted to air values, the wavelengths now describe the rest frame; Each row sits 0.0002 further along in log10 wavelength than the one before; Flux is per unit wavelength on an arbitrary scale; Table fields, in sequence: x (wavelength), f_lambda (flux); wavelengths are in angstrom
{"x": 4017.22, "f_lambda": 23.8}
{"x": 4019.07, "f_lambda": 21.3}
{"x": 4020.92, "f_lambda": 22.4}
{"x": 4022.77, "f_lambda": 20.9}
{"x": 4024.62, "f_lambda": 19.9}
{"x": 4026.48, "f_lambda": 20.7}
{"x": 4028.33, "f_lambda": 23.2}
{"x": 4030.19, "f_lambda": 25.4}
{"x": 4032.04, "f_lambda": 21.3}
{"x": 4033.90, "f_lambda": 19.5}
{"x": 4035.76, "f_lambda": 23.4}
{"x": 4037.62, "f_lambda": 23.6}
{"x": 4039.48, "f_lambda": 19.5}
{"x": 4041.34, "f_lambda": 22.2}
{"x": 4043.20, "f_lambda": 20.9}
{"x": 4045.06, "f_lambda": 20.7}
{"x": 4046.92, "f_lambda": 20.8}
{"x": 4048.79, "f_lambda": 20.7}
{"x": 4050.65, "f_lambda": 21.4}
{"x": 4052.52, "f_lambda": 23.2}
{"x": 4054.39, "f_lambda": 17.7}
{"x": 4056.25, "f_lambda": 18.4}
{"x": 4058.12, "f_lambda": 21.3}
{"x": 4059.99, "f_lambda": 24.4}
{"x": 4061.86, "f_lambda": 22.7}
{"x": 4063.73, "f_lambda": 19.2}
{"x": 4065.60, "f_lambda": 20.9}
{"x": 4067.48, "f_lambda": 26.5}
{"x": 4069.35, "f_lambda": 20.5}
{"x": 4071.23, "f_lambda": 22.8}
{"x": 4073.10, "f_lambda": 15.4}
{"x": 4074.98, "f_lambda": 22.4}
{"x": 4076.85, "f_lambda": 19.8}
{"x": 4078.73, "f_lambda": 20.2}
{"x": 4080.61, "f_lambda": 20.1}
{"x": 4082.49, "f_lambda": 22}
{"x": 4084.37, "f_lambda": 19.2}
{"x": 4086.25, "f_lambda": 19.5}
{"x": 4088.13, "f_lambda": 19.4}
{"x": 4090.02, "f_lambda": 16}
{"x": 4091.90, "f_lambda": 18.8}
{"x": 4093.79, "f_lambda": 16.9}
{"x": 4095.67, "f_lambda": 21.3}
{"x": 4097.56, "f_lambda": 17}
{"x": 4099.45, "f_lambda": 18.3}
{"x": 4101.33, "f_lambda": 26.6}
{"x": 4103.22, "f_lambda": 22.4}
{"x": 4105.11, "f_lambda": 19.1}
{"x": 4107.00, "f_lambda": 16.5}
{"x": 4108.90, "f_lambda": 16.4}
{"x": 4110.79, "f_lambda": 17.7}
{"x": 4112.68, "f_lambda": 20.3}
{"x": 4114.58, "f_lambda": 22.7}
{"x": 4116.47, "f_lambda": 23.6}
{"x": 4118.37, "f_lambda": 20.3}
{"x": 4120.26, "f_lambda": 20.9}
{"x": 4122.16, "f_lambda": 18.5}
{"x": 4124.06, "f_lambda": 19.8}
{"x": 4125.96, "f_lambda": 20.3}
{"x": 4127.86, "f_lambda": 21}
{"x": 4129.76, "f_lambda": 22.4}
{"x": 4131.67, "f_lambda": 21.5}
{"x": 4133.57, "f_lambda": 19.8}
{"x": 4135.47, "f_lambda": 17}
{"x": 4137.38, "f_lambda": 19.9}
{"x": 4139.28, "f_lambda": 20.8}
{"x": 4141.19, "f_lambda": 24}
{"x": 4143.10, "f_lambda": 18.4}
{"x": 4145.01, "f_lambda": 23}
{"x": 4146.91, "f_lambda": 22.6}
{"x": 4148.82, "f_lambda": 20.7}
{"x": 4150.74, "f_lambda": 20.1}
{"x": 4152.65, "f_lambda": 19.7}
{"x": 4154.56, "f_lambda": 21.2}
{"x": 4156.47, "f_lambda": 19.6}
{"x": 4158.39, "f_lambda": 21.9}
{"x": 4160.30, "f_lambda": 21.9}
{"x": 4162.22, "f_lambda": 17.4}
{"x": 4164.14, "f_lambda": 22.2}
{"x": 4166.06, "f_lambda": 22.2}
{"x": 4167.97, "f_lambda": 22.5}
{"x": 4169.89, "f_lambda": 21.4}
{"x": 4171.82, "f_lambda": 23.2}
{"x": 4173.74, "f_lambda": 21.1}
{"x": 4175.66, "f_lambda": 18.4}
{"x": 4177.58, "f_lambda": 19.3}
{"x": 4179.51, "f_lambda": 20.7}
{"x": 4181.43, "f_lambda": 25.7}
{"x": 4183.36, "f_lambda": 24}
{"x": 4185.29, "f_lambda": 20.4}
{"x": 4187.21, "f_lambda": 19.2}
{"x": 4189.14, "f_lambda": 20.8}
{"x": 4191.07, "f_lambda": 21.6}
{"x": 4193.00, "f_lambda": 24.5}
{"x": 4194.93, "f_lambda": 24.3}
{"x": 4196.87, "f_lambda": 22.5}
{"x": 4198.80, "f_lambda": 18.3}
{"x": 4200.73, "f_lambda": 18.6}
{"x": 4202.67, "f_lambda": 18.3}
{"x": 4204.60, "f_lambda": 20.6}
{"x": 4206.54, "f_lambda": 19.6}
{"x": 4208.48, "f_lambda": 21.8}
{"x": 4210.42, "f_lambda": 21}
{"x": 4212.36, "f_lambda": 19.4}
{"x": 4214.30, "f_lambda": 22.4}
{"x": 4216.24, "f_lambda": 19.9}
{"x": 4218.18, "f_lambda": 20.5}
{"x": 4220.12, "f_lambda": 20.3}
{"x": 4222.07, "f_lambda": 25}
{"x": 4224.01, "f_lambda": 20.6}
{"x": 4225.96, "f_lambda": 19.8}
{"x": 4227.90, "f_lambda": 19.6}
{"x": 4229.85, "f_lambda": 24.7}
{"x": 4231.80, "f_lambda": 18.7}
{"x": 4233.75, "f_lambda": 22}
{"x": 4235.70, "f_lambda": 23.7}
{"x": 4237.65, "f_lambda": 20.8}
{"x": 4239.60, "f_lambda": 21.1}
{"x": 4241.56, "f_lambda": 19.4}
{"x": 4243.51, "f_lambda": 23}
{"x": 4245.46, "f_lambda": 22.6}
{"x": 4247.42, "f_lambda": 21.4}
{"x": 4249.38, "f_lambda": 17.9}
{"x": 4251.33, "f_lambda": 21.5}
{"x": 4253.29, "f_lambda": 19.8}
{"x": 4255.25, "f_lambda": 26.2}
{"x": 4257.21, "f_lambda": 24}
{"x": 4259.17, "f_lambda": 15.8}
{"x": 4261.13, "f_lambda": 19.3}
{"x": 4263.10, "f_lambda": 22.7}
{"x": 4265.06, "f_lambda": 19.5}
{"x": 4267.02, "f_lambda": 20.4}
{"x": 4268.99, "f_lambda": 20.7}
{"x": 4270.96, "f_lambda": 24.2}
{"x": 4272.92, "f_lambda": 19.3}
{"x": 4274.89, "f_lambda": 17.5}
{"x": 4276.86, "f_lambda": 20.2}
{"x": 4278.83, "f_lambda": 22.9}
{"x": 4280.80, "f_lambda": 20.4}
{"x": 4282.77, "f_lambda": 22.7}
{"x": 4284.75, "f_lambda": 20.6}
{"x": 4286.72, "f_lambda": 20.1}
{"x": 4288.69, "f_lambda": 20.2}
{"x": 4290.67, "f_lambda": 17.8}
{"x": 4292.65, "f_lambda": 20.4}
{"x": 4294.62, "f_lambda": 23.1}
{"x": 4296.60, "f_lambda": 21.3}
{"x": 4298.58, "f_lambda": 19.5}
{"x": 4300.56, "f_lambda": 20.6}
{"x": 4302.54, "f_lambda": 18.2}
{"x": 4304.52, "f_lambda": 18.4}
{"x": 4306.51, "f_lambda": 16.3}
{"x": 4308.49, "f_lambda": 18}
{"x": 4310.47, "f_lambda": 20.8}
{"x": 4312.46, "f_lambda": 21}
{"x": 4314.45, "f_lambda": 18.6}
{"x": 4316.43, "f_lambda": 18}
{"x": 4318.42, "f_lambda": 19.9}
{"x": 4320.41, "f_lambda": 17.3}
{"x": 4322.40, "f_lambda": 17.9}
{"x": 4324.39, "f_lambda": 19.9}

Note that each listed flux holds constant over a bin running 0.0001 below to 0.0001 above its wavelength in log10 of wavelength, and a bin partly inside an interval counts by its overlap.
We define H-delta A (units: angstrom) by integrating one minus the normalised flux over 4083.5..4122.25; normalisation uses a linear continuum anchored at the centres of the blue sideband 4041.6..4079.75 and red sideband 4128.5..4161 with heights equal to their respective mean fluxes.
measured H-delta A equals 2.43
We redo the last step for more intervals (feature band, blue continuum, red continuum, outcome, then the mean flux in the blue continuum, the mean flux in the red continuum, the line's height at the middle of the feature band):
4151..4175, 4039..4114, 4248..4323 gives -1.13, 20.2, 20.1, 20.2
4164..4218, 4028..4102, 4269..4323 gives -2.42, 20.8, 19.8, 20.3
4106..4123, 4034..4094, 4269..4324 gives 0.68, 20.7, 19.8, 20.5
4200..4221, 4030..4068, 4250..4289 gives 0.81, 21.5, 20.9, 21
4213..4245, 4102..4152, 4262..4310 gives -1.68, 20.4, 20.2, 20.3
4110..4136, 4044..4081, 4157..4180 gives 0.61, 21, 21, 21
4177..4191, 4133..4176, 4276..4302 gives -0.45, 20.9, 20.7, 20.8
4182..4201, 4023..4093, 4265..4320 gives -1.14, 20.9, 20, 20.4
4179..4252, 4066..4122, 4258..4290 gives -3.32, 20.1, 20.4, 20.3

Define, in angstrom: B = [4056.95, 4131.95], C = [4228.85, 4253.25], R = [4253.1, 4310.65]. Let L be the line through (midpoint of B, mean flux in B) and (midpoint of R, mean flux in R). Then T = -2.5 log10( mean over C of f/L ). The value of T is -0.05 mag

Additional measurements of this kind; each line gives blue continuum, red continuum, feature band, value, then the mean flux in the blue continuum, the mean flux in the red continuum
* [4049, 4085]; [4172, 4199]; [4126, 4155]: 0.03 mag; 21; 21.6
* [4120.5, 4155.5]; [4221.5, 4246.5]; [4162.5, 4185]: -0.04 mag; 20.6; 21.6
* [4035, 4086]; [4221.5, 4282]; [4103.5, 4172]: 0.03 mag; 21.1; 21.1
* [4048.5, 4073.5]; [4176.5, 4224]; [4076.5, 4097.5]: 0.10 mag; 21.2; 21.2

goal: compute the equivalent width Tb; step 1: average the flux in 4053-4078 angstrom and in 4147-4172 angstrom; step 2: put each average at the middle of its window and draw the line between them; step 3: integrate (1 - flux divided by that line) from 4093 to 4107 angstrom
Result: 0.7 angstrom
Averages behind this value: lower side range 21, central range 20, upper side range 21.1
